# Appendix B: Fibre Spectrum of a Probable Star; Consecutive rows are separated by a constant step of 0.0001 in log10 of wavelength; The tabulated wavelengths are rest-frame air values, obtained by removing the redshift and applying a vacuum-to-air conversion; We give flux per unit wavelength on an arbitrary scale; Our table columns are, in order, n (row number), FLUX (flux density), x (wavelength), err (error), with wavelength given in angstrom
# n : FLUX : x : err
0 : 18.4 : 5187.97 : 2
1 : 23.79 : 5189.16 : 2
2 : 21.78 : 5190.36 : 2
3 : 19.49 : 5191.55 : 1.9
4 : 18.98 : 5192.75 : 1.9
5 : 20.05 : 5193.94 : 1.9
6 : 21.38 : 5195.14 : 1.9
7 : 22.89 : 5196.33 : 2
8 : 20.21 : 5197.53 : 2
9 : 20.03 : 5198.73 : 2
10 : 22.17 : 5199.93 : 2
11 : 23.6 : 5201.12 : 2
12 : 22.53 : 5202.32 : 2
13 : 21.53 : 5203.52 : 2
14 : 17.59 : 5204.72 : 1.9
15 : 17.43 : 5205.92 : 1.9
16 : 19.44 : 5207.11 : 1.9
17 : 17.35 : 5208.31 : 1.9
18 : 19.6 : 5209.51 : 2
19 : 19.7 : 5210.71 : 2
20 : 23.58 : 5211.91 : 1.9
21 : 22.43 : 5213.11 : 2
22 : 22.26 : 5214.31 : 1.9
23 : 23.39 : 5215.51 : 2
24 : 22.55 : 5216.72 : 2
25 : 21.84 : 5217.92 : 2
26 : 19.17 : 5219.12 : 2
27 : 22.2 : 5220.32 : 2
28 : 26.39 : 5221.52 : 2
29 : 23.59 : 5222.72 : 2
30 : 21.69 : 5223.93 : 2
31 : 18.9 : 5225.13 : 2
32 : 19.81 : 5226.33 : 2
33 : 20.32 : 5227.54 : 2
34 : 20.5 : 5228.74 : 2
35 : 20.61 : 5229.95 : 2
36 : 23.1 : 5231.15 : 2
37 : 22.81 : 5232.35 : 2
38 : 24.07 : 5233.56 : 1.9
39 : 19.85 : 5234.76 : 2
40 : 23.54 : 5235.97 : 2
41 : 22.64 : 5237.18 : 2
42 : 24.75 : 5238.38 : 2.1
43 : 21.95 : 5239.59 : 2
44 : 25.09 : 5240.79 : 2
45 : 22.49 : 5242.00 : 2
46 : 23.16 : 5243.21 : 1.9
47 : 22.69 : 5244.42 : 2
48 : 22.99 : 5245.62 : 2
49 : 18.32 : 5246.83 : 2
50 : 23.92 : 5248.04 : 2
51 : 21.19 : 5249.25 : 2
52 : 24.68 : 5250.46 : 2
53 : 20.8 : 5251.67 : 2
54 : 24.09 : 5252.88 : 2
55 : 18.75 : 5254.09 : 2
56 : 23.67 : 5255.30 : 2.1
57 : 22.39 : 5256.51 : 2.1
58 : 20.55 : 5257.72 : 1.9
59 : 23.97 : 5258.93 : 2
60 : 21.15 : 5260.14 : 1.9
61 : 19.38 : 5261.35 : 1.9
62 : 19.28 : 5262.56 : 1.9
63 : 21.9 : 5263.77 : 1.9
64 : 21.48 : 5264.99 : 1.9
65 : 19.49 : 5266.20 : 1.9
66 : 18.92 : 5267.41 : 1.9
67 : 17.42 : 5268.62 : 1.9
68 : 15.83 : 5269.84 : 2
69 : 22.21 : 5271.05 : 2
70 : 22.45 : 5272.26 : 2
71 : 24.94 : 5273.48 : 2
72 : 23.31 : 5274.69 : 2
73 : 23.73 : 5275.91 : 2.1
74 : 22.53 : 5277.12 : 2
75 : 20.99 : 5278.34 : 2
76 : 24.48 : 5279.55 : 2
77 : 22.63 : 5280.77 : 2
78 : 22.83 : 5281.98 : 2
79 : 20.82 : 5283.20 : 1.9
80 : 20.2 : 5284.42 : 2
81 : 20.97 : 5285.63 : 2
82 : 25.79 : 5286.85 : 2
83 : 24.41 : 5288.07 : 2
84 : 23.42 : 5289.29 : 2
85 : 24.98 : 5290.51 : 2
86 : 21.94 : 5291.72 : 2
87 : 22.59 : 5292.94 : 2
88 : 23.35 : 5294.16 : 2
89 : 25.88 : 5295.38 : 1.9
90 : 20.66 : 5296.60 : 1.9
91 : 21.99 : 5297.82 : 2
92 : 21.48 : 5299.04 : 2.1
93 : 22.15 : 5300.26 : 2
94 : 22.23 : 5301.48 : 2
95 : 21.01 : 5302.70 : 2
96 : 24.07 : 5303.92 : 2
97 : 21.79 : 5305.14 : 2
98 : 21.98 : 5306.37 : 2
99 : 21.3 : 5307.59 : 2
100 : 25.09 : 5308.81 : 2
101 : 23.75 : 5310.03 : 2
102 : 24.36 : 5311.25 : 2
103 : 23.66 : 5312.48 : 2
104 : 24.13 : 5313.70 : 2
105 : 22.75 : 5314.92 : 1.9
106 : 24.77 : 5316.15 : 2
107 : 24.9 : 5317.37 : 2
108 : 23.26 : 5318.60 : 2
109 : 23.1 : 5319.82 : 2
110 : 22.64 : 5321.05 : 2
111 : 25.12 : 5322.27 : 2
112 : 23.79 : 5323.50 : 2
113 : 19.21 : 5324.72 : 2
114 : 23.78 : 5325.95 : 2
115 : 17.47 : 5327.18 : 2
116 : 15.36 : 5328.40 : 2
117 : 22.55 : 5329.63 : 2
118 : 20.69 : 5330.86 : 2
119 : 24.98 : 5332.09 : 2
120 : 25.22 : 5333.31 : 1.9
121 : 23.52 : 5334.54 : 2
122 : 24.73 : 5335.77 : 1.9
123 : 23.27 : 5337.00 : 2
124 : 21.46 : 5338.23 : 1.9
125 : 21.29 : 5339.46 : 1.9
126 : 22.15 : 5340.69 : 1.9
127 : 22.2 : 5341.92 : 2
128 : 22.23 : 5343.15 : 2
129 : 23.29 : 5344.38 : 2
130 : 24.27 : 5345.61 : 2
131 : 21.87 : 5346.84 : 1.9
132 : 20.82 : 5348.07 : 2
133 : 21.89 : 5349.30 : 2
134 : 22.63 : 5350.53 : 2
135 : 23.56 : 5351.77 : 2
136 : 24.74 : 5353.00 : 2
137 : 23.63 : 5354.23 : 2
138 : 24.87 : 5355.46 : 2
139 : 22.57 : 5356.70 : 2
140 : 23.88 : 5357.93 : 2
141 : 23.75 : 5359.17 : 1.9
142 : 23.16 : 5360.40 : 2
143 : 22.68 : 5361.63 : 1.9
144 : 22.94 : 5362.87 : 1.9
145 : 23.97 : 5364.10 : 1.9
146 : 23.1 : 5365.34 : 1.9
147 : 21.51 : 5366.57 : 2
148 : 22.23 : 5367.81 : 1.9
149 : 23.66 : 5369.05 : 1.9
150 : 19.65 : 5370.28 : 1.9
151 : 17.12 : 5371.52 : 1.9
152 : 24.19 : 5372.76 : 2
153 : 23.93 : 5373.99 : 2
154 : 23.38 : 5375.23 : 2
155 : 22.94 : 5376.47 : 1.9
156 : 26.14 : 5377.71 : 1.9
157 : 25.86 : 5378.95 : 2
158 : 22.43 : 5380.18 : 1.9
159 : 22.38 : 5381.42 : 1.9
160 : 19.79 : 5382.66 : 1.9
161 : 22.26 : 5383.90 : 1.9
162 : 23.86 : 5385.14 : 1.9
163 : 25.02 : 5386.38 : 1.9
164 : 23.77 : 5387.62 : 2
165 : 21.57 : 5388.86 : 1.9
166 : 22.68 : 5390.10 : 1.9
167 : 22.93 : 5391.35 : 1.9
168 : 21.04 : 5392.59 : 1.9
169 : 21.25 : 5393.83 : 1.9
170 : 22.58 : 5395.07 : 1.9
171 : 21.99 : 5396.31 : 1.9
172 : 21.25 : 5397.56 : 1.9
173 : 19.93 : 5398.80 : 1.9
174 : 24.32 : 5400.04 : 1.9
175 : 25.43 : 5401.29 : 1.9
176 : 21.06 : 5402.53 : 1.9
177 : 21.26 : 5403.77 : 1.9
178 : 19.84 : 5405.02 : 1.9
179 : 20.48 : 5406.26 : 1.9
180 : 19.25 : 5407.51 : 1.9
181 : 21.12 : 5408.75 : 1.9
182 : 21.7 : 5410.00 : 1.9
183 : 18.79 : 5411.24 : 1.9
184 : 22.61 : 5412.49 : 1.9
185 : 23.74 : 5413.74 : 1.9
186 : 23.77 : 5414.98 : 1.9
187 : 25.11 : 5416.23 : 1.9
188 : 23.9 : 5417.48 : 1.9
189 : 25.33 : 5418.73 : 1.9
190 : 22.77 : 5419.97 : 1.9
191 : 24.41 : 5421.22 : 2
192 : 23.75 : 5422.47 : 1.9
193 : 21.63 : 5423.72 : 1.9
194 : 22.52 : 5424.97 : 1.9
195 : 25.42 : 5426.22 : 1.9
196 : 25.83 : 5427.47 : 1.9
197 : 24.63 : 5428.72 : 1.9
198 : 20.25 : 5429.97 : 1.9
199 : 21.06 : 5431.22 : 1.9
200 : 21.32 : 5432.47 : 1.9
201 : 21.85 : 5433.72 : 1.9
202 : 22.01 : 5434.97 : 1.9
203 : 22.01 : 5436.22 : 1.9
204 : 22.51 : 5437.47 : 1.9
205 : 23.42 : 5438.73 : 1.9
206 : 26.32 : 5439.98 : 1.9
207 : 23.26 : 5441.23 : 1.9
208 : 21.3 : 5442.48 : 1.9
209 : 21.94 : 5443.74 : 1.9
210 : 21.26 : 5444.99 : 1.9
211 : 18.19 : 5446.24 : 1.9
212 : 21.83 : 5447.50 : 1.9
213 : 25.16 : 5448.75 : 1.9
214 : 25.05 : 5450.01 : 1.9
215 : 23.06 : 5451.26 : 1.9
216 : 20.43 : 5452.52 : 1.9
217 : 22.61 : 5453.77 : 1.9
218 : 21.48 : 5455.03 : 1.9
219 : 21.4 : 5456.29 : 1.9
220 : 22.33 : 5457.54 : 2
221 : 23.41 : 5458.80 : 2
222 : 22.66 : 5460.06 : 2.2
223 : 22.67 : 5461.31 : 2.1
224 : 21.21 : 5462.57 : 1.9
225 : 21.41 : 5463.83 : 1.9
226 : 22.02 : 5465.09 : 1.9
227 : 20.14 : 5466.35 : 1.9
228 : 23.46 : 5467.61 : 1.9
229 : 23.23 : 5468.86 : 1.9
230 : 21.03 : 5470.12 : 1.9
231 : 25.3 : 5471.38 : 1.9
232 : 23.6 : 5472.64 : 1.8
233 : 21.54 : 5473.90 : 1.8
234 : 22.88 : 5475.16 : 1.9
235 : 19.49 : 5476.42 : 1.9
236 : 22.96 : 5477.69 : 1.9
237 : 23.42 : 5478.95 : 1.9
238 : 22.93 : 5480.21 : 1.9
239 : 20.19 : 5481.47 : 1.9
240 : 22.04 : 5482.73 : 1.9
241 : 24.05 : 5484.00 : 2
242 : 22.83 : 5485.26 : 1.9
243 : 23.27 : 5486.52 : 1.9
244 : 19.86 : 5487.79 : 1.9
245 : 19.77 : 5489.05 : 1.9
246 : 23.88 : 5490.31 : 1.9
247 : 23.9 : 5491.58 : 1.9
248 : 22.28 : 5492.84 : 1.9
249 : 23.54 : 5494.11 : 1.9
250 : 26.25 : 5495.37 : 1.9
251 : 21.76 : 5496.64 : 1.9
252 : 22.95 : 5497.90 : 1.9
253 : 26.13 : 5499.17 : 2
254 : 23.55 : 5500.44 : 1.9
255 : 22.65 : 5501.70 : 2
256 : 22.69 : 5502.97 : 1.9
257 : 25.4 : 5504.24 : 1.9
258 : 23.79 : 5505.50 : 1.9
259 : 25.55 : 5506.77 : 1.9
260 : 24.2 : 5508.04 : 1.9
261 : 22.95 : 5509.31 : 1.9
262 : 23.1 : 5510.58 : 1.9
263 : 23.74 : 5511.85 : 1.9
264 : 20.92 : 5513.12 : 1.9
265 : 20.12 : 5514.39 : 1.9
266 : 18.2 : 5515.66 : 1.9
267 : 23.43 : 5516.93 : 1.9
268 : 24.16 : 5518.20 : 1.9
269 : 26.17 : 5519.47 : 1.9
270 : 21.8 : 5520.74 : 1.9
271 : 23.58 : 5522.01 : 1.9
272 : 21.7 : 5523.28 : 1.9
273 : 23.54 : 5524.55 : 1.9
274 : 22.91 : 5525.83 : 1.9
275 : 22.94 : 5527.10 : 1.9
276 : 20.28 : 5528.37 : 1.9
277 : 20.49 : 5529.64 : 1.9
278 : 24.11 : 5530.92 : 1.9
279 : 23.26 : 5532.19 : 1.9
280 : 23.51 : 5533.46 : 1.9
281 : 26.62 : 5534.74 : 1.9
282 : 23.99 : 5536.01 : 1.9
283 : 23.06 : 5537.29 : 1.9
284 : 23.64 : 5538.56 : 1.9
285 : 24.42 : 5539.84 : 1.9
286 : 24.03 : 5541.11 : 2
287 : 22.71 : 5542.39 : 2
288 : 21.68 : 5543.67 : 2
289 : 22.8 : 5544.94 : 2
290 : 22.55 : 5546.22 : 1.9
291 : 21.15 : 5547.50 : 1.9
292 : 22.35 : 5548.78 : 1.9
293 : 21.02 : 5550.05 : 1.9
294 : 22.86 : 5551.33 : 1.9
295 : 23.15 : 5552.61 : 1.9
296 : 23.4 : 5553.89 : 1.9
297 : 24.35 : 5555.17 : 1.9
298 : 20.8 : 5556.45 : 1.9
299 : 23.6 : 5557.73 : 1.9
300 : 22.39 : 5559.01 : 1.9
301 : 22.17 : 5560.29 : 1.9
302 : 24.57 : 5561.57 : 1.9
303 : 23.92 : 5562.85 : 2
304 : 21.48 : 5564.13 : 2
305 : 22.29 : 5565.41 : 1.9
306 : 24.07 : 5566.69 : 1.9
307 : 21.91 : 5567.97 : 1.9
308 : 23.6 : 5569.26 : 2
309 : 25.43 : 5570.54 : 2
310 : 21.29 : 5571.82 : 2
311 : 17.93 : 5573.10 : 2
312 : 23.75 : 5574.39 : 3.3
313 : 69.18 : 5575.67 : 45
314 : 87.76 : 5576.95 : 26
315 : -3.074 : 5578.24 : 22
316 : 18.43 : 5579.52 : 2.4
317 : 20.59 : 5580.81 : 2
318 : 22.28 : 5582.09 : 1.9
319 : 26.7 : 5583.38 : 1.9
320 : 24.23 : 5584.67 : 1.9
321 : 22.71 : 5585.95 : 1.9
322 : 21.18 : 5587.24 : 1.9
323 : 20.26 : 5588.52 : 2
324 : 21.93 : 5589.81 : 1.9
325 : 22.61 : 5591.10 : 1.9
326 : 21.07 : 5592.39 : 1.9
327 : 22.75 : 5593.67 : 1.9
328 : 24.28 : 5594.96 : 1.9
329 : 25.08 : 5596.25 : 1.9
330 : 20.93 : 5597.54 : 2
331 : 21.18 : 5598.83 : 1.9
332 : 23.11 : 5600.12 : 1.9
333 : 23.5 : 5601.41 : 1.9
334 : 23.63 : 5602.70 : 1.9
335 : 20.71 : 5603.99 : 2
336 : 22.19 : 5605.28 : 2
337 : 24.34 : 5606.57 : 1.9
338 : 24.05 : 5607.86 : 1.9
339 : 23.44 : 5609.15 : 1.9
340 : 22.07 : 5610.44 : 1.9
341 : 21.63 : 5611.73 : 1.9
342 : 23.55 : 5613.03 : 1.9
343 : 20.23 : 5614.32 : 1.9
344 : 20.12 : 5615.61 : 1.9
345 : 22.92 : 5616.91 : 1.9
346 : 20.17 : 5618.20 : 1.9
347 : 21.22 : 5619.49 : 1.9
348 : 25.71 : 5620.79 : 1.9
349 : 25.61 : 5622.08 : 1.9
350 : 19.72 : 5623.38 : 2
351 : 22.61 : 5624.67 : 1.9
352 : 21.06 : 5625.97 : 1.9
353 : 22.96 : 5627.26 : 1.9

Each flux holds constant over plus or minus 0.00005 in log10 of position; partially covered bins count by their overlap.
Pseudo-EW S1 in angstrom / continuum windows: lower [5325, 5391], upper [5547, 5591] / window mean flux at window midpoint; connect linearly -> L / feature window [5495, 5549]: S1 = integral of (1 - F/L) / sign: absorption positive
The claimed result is 2.95 angstrom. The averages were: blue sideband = 22.7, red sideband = 25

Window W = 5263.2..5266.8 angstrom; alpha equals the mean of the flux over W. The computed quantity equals 20.9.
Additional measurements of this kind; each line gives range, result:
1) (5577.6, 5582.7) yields 14.5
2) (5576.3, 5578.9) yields 42.3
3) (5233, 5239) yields 23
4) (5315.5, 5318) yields 24.7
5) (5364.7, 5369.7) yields 22.6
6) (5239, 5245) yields 23.1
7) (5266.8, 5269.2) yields 18.2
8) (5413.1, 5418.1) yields 24.1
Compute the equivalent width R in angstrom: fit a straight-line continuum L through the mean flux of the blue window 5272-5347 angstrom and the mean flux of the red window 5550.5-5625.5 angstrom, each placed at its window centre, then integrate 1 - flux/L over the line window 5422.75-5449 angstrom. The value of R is 0.9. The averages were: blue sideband 22.8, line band 22.5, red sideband 24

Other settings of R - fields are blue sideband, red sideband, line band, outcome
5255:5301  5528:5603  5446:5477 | 1.5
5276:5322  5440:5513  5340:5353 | 0.2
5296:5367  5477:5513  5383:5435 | 1.0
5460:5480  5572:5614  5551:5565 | 0.7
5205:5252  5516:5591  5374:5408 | 0.8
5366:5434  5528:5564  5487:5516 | -0.2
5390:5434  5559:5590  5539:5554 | 1.6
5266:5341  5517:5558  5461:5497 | 0.7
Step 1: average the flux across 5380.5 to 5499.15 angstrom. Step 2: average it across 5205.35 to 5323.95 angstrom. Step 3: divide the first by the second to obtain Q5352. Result 1.01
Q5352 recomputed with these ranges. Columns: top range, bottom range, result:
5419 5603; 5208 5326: 1.05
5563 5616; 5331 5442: 1.08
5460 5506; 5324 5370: 1.01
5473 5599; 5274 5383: 1.04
